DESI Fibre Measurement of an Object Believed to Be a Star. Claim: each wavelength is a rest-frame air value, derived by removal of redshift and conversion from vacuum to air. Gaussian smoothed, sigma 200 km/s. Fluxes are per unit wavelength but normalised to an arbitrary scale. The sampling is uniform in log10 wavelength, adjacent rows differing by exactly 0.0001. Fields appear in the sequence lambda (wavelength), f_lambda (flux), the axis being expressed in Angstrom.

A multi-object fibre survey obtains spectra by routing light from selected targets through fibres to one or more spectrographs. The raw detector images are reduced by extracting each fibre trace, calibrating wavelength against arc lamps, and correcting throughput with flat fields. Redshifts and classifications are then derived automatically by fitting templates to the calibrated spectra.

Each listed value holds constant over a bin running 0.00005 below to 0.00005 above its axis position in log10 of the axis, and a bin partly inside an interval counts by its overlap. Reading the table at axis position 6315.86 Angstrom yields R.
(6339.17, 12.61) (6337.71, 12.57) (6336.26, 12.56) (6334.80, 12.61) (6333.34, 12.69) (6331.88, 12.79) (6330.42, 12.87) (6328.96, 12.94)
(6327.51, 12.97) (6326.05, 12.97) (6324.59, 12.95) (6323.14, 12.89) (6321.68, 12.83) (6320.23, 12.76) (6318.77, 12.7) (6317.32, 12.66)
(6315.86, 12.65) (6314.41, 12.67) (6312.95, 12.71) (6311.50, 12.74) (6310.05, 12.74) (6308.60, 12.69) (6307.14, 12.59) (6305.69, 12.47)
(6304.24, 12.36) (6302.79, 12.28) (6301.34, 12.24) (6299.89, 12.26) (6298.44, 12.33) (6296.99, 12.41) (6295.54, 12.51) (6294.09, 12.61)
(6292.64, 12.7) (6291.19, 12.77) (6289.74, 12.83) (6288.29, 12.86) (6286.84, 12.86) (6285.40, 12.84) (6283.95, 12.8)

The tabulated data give 12.65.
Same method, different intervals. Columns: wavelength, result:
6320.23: 12.76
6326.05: 12.97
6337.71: 12.57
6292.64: 12.7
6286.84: 12.86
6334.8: 12.61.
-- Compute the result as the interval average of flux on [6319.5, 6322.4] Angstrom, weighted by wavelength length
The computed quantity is 12.8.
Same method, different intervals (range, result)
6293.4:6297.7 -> 12.5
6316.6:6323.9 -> 12.8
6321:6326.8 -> 12.9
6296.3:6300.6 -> 12.3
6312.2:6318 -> 12.7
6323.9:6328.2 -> 12.9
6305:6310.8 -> 12.6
